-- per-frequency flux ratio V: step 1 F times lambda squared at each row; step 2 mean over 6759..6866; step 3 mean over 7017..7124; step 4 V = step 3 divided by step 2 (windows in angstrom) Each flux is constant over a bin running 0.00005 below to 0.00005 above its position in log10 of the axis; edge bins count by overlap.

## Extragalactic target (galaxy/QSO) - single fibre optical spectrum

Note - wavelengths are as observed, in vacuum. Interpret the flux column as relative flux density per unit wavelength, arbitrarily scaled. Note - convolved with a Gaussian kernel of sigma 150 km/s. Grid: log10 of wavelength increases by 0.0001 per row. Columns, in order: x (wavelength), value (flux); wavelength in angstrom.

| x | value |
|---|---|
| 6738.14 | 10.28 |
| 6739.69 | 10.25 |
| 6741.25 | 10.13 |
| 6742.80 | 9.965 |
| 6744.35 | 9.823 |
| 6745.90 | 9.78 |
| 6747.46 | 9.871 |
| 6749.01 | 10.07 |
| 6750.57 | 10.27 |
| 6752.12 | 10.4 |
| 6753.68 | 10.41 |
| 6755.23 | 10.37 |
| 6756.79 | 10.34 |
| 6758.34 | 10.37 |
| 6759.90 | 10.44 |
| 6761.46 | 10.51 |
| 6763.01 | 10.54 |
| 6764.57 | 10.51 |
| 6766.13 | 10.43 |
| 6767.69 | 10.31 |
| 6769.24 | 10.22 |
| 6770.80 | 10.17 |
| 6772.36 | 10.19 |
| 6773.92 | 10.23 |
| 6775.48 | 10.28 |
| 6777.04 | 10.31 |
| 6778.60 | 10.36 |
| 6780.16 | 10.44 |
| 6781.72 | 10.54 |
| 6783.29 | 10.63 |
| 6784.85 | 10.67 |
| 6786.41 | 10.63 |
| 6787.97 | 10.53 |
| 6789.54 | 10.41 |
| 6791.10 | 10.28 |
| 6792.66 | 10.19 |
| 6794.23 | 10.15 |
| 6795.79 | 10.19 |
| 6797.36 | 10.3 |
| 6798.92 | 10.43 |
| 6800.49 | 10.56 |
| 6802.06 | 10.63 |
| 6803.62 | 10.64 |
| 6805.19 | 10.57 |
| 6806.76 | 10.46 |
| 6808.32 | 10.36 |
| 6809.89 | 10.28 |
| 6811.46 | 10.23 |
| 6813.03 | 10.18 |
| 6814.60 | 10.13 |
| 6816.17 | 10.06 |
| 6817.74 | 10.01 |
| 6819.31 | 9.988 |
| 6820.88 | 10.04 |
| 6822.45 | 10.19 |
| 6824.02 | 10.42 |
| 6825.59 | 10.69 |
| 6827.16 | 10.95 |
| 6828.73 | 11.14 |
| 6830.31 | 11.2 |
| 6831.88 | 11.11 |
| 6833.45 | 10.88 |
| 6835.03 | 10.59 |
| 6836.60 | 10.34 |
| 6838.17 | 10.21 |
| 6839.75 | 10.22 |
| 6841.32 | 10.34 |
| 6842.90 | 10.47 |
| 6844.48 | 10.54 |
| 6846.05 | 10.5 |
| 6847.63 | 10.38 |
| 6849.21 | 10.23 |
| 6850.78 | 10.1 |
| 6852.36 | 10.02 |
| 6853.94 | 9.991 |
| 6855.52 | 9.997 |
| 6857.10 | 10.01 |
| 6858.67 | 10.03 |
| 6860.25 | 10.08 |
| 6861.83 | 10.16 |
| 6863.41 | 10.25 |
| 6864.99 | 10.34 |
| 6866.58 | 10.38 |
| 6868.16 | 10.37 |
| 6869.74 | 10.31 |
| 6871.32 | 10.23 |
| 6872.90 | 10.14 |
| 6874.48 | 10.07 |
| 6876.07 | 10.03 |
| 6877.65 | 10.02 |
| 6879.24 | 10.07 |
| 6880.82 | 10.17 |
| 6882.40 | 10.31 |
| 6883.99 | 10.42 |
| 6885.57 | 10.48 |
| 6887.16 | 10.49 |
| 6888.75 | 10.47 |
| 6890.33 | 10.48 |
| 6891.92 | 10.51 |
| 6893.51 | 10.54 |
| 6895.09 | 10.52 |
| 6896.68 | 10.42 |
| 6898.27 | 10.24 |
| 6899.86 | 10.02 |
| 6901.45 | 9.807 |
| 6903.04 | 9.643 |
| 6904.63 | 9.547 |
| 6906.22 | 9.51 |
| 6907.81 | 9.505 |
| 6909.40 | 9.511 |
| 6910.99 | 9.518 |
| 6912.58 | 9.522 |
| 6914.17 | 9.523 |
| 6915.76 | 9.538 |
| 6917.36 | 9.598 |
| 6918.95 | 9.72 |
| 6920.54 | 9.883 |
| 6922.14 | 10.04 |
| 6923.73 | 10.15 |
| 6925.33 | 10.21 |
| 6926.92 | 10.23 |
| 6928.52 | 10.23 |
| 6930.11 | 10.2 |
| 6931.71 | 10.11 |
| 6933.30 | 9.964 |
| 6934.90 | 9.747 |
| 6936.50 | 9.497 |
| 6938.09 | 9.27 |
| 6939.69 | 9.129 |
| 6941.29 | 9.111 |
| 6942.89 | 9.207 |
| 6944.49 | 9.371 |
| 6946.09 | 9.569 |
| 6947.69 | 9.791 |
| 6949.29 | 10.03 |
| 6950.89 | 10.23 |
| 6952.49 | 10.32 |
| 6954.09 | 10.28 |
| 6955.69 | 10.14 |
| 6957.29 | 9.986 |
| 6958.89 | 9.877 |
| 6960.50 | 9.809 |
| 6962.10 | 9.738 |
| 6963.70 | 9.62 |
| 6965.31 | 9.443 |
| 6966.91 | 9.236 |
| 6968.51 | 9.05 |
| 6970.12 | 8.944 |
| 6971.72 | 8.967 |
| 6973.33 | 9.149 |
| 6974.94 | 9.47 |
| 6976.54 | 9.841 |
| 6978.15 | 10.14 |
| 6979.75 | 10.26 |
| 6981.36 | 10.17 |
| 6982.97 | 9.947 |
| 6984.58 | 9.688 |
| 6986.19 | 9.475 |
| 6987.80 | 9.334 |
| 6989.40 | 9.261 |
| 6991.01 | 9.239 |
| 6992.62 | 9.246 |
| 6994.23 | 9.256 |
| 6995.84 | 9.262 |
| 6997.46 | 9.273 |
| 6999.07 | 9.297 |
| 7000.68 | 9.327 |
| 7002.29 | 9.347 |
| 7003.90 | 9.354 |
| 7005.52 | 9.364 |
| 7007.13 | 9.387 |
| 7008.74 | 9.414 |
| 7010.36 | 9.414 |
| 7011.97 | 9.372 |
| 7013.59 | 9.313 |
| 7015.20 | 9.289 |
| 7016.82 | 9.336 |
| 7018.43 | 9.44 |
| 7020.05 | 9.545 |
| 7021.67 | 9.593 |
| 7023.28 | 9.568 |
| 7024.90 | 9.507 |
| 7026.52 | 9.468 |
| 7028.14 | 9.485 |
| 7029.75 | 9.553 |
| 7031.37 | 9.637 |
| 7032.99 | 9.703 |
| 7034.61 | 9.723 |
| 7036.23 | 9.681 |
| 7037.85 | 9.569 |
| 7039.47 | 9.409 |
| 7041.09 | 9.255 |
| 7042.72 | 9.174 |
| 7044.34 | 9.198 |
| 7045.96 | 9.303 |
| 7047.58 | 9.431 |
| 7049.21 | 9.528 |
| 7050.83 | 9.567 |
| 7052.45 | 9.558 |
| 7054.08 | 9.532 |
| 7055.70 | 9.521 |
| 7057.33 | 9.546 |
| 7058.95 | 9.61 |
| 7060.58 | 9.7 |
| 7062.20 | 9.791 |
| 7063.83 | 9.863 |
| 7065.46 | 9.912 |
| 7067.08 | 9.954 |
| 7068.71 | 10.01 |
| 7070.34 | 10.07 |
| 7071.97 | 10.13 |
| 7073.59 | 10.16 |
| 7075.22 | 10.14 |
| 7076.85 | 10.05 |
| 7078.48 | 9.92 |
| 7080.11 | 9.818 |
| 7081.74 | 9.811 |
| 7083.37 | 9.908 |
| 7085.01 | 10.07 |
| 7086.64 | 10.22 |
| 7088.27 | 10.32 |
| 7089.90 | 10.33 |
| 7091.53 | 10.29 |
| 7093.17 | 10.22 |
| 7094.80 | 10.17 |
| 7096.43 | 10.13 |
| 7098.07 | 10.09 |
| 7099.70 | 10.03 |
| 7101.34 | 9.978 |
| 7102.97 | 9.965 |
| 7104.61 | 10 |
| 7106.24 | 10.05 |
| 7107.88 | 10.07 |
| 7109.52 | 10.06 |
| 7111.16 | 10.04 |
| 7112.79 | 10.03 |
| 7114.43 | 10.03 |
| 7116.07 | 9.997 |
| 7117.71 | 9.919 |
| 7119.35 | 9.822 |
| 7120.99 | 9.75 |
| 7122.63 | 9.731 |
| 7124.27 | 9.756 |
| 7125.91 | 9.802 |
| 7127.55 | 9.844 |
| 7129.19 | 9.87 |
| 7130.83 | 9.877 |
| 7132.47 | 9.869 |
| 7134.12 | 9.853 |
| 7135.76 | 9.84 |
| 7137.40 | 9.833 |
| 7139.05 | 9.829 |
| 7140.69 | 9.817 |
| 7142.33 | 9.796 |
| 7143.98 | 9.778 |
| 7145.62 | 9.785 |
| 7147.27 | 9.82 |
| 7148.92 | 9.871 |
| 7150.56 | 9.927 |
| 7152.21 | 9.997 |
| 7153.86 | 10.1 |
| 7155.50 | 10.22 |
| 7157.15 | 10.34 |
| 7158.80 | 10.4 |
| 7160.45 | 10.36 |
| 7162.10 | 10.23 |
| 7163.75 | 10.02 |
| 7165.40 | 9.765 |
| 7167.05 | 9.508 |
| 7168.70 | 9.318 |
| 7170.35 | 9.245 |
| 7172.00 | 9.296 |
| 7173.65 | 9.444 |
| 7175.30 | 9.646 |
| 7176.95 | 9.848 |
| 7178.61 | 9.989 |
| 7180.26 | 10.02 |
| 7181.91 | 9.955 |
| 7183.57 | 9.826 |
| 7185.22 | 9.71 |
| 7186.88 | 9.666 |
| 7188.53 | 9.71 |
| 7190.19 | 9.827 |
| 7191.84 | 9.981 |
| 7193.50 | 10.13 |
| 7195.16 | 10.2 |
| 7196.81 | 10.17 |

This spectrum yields 1.02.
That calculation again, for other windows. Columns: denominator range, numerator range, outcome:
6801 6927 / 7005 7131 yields 1.01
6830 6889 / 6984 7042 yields 0.96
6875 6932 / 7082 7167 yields 1.06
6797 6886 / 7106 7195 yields 1.04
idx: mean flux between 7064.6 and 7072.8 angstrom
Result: 10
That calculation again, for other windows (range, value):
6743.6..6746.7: 9.79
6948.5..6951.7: 10.1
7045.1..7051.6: 9.46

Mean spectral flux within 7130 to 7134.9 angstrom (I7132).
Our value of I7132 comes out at 9.86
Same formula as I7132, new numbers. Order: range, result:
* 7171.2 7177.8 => 9.56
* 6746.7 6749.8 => 9.97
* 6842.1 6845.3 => 10.5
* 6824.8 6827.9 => 10.8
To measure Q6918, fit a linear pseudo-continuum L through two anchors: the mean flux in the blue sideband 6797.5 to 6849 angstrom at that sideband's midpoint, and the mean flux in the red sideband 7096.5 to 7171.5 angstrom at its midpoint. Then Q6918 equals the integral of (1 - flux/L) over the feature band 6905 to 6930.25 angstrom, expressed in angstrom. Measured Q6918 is 1.23 angstrom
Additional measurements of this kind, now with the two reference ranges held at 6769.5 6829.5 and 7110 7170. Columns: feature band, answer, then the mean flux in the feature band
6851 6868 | 0.3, 10.1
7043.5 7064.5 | 1.0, 9.55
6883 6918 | 0.8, 9.99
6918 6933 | 0.2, 10.1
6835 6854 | 0.0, 10.3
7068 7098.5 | -0.3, 10.1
